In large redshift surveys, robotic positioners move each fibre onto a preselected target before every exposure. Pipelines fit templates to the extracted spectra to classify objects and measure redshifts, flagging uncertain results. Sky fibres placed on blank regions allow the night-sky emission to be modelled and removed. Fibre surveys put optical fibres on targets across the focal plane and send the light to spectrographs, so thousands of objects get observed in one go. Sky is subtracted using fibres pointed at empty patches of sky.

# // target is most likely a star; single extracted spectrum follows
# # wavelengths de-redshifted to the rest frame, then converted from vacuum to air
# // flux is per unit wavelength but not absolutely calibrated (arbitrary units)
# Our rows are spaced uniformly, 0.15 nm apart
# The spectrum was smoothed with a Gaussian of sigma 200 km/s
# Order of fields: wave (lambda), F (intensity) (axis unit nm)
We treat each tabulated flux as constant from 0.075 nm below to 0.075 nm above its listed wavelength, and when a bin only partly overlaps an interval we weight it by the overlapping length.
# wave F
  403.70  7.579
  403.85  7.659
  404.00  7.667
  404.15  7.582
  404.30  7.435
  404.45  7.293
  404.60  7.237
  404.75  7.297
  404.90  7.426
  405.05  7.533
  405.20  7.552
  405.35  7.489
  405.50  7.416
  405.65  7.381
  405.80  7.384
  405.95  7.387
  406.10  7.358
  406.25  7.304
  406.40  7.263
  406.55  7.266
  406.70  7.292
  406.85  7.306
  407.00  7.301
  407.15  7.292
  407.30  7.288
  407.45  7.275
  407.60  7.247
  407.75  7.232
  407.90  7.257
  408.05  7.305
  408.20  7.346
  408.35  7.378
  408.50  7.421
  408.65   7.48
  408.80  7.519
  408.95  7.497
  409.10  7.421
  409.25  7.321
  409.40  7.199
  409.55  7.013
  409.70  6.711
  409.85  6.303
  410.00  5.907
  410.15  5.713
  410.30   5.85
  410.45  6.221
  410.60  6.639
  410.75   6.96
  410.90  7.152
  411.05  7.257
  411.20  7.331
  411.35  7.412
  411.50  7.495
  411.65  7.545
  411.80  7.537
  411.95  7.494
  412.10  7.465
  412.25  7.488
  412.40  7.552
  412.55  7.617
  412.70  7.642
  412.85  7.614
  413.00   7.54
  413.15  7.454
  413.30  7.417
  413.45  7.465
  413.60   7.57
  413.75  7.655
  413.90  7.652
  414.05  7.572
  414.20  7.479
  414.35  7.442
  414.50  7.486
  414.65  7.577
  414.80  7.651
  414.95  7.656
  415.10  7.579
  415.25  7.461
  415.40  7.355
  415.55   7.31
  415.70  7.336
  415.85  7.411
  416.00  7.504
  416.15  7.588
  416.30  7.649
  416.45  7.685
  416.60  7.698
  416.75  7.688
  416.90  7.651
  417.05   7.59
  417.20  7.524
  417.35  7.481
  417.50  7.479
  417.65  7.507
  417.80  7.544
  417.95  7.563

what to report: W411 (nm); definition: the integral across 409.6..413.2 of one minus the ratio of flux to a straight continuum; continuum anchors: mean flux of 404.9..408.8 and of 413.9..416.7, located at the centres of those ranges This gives 0.18 nm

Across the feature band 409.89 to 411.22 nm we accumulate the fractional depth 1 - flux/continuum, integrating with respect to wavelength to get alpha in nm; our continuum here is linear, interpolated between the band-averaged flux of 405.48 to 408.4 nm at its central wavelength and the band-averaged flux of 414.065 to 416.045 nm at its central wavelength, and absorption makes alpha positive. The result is 0.16 nm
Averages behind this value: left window 7.31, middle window 6.52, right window 7.48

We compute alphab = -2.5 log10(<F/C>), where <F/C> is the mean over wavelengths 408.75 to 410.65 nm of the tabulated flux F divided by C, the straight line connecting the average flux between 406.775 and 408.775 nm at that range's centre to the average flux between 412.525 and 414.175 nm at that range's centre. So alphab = 0.11 mag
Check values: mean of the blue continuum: 7.32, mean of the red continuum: 7.56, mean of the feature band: 6.71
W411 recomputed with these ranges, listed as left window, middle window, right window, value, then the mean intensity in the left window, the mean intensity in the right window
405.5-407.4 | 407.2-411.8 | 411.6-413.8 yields 0.22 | 7.32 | 7.54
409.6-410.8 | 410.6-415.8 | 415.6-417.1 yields -0.42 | 6.29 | 7.58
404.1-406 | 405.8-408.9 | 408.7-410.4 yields -0.11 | 7.41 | 6.77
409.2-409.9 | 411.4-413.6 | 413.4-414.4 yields -0.05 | 6.92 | 7.55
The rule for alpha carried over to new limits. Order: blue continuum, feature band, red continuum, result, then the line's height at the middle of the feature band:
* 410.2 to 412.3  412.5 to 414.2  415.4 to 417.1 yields -0.062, 7.29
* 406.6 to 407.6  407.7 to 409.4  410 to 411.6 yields -0.069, 7.09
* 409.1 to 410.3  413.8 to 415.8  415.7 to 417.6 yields -0.054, 7.31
